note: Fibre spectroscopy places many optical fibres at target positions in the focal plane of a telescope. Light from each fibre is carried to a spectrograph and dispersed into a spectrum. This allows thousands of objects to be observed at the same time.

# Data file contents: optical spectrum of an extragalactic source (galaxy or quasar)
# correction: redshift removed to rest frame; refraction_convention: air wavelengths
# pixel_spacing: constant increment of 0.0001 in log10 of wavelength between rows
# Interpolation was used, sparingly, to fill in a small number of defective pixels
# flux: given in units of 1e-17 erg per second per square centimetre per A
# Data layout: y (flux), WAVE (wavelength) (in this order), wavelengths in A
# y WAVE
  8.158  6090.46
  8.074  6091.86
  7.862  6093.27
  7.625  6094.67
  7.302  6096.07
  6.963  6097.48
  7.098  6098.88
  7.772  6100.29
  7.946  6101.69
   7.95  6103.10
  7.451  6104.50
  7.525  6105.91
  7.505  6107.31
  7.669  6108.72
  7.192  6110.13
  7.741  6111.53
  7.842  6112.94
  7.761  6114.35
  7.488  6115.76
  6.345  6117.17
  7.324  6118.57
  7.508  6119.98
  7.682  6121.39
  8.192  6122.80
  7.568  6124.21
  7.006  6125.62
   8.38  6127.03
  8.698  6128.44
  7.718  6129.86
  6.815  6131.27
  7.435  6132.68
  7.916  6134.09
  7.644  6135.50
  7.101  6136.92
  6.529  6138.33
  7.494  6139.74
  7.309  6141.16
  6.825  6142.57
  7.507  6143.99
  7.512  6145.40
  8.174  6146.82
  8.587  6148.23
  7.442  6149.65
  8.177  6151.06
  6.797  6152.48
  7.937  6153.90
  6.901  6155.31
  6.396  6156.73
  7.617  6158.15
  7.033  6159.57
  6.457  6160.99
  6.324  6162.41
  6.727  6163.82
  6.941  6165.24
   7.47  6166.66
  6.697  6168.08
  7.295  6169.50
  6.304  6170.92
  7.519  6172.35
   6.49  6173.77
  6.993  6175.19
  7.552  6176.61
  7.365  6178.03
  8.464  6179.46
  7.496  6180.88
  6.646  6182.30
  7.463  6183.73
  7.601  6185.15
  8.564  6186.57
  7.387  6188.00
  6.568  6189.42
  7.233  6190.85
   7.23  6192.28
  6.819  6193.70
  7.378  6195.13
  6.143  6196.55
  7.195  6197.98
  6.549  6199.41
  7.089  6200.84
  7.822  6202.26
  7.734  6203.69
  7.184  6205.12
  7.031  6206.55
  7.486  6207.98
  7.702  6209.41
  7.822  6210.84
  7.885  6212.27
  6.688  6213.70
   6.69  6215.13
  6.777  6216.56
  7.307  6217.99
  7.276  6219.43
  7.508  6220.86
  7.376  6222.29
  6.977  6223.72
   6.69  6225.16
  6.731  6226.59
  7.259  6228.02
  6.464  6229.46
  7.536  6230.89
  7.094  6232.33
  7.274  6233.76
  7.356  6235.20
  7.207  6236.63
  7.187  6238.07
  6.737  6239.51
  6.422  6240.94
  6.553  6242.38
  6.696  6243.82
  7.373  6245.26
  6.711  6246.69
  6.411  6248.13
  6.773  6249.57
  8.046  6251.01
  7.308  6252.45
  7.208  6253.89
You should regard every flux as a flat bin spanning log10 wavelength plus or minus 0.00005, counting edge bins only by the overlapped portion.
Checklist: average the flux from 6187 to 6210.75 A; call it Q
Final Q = 7.19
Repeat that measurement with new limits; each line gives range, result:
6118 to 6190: 7.36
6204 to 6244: 7.11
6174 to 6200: 7.25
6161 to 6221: 7.19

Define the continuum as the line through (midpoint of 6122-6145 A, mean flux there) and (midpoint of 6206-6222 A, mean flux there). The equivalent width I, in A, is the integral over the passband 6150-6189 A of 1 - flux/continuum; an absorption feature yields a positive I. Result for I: 1.1 A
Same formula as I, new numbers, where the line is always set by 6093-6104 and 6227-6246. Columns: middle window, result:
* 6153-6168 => 0.7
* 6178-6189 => -0.6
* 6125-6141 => -0.2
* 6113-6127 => 0.0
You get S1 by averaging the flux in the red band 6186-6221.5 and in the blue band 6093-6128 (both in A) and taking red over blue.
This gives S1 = 0.96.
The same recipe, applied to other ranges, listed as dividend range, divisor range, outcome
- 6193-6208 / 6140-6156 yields 0.94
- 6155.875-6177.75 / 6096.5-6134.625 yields 0.92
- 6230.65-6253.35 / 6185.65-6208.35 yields 0.98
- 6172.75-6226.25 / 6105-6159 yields 0.97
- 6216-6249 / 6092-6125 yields 0.93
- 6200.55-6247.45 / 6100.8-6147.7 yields 0.95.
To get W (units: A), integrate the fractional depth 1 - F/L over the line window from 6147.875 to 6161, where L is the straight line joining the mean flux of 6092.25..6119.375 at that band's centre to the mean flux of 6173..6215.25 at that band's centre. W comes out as 0.1 A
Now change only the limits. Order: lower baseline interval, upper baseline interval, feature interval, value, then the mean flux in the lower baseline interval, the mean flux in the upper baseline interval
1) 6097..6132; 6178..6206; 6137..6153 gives 0.0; 7.57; 7.29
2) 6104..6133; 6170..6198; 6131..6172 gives 0.9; 7.57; 7.22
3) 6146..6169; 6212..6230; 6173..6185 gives -0.3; 7.23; 7.03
